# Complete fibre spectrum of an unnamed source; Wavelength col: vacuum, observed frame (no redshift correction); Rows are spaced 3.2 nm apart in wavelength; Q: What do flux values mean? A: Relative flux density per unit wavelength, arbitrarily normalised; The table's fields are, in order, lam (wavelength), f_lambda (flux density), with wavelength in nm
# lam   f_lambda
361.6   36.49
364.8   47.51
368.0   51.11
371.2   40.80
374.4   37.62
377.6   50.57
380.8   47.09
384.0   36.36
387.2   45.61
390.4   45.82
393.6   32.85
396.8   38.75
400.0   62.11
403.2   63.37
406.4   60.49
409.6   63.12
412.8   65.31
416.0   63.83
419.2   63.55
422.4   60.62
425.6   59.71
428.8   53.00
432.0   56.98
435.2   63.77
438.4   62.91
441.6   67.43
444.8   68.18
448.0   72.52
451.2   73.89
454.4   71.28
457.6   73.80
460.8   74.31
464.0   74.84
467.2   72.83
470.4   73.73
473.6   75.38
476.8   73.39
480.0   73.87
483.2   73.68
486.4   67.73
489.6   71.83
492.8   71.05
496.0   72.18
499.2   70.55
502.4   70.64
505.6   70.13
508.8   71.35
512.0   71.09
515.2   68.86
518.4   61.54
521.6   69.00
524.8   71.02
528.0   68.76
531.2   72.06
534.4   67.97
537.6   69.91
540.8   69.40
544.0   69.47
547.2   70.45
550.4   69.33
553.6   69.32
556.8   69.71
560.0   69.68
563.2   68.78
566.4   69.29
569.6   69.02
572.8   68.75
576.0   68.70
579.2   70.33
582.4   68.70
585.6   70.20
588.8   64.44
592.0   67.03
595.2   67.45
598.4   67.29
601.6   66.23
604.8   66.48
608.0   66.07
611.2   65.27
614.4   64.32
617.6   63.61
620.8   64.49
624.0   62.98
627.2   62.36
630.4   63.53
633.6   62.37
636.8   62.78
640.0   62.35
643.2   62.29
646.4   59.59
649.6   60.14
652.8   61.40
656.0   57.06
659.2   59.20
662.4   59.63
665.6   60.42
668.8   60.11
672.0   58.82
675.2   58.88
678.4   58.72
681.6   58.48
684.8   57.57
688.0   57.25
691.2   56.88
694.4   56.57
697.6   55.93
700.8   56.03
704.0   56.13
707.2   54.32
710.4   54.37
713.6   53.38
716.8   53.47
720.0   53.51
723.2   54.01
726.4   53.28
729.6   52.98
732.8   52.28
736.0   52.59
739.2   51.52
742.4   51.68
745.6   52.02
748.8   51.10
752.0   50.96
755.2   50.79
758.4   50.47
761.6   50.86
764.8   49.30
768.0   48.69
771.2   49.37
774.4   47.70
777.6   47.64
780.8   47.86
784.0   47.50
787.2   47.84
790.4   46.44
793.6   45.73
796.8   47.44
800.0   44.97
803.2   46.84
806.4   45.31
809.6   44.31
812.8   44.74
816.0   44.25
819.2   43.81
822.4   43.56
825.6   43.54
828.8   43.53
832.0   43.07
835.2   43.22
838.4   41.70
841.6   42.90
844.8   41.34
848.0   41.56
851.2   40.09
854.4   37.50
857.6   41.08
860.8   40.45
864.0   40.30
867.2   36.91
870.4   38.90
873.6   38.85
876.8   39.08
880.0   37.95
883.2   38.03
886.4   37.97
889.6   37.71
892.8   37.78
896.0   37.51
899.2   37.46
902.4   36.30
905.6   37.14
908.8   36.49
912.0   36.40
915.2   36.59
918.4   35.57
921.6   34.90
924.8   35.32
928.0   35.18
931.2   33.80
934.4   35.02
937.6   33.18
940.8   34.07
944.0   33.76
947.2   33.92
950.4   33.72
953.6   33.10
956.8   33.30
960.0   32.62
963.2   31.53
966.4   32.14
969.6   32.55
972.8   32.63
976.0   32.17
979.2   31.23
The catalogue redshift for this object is 0.000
